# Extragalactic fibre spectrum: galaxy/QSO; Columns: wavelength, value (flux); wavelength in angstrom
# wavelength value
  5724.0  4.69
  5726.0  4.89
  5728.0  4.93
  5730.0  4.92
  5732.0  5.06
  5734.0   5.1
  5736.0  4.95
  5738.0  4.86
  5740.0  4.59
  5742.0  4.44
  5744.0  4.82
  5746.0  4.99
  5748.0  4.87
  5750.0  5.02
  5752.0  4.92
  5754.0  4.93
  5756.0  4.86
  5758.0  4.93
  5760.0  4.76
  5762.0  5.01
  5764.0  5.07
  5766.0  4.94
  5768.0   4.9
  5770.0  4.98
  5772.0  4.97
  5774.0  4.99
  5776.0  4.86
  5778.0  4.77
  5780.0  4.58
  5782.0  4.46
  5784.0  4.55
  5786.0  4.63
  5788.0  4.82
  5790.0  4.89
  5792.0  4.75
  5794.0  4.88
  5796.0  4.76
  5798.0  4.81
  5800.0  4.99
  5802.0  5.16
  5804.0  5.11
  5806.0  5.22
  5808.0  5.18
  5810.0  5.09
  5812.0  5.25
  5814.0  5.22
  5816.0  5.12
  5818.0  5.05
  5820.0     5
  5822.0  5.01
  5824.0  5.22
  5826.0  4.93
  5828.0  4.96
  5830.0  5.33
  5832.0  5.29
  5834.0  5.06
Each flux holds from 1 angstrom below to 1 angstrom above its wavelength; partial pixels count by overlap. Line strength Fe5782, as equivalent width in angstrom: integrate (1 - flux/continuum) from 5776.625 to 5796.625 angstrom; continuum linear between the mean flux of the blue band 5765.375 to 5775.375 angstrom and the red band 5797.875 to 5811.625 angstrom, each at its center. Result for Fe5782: 1.3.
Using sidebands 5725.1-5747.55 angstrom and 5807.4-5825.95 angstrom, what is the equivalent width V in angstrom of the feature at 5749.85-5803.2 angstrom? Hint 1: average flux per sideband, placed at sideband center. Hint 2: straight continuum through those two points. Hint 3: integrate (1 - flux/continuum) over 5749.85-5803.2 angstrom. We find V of 1.4 angstrom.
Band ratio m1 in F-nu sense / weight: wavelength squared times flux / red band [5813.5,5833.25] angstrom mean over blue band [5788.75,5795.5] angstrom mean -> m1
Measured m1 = 1.07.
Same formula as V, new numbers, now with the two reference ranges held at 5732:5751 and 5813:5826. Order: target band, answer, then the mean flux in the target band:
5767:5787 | 0.79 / 4.77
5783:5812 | 0.56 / 4.93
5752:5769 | -0.03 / 4.92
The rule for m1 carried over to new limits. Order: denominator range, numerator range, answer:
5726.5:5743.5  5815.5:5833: 1.08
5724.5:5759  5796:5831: 1.07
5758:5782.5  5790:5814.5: 1.04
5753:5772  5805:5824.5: 1.06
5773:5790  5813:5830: 1.09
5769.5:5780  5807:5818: 1.07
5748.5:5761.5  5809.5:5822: 1.06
